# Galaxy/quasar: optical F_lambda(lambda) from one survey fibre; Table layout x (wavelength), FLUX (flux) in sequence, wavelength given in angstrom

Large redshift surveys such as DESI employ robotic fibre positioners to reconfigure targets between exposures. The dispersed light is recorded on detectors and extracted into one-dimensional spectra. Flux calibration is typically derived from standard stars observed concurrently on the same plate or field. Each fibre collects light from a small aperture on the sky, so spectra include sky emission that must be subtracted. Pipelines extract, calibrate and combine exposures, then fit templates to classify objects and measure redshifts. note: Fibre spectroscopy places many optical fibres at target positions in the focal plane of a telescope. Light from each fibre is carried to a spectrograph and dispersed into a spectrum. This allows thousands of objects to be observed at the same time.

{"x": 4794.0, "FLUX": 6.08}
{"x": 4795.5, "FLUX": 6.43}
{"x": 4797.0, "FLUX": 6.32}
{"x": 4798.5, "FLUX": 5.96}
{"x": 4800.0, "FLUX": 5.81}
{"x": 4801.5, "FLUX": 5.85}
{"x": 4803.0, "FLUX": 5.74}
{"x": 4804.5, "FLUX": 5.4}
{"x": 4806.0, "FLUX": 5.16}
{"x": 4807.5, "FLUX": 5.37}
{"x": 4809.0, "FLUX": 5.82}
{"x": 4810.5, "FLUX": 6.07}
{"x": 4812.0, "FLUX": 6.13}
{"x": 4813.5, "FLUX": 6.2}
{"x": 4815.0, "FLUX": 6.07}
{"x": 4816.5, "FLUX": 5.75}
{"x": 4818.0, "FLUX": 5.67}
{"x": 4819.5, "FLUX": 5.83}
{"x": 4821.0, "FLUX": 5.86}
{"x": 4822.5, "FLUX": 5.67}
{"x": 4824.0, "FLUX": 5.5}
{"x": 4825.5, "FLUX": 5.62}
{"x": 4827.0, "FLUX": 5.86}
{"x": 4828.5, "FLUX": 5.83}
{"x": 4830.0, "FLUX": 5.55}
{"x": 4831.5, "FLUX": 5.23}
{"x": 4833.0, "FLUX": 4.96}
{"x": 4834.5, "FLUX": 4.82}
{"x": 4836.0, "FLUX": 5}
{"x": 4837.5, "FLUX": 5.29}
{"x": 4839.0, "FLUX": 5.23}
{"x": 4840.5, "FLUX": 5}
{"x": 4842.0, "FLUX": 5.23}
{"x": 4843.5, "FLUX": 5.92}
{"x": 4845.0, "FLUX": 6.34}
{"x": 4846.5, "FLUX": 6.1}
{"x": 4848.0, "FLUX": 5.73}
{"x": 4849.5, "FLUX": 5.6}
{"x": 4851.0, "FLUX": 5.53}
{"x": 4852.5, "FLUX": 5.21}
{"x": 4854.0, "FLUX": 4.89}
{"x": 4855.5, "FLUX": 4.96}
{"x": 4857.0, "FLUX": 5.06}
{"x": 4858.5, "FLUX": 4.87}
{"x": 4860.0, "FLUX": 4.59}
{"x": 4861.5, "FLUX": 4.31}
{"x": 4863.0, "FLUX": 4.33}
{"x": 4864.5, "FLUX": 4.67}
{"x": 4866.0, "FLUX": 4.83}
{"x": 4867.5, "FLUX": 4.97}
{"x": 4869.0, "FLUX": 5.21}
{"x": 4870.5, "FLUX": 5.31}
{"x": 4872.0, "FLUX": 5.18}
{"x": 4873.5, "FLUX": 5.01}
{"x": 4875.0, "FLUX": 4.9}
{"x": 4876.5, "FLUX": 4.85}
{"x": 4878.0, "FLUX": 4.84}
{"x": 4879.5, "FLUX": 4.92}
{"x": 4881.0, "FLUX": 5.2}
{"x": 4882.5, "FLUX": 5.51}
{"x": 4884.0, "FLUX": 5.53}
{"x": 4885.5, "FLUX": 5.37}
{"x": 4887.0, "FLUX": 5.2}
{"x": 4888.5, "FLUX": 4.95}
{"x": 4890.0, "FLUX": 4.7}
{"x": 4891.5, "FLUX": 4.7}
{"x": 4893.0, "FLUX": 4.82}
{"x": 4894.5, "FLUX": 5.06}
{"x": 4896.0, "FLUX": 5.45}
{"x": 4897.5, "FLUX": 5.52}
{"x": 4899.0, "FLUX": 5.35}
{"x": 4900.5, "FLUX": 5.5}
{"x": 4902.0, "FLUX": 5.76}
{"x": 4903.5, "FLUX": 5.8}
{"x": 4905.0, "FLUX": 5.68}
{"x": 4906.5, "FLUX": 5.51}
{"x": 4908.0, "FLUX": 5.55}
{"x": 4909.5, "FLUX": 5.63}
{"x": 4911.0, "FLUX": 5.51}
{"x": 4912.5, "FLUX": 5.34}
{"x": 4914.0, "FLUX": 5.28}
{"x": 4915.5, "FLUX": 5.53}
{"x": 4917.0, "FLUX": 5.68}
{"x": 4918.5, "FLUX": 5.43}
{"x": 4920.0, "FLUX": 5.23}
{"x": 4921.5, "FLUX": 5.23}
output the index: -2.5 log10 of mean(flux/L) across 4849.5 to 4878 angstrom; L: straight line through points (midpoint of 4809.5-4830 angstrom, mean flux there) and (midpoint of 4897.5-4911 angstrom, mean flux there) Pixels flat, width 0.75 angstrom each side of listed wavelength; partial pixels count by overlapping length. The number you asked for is 0.16 mag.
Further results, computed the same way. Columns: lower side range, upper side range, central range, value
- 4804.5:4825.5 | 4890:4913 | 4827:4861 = 0.06 mag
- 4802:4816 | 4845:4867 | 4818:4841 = 0.01 mag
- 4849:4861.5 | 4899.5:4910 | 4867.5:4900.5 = 0.05 mag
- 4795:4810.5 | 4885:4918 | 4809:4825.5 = -0.03 mag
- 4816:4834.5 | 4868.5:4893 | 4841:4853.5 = -0.06 mag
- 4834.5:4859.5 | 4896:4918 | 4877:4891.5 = 0.07 mag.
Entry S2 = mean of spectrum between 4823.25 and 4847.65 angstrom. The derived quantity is 5.47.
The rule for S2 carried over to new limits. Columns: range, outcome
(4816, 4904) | 5.26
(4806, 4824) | 5.81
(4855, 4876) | 4.87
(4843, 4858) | 5.52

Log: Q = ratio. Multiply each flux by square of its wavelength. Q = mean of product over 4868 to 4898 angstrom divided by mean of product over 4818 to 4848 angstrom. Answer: 0.9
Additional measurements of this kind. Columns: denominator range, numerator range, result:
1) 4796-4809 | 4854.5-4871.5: 0.87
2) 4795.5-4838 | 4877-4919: 0.97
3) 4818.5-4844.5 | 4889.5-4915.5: 1.02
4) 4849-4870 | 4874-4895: 1.03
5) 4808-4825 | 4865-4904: 0.91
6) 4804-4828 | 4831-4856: 0.94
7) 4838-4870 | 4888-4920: 1.06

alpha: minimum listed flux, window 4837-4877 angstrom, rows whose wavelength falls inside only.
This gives 4.31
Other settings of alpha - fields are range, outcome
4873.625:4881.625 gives 4.84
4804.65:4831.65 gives 5.16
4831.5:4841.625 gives 4.82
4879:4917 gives 4.7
